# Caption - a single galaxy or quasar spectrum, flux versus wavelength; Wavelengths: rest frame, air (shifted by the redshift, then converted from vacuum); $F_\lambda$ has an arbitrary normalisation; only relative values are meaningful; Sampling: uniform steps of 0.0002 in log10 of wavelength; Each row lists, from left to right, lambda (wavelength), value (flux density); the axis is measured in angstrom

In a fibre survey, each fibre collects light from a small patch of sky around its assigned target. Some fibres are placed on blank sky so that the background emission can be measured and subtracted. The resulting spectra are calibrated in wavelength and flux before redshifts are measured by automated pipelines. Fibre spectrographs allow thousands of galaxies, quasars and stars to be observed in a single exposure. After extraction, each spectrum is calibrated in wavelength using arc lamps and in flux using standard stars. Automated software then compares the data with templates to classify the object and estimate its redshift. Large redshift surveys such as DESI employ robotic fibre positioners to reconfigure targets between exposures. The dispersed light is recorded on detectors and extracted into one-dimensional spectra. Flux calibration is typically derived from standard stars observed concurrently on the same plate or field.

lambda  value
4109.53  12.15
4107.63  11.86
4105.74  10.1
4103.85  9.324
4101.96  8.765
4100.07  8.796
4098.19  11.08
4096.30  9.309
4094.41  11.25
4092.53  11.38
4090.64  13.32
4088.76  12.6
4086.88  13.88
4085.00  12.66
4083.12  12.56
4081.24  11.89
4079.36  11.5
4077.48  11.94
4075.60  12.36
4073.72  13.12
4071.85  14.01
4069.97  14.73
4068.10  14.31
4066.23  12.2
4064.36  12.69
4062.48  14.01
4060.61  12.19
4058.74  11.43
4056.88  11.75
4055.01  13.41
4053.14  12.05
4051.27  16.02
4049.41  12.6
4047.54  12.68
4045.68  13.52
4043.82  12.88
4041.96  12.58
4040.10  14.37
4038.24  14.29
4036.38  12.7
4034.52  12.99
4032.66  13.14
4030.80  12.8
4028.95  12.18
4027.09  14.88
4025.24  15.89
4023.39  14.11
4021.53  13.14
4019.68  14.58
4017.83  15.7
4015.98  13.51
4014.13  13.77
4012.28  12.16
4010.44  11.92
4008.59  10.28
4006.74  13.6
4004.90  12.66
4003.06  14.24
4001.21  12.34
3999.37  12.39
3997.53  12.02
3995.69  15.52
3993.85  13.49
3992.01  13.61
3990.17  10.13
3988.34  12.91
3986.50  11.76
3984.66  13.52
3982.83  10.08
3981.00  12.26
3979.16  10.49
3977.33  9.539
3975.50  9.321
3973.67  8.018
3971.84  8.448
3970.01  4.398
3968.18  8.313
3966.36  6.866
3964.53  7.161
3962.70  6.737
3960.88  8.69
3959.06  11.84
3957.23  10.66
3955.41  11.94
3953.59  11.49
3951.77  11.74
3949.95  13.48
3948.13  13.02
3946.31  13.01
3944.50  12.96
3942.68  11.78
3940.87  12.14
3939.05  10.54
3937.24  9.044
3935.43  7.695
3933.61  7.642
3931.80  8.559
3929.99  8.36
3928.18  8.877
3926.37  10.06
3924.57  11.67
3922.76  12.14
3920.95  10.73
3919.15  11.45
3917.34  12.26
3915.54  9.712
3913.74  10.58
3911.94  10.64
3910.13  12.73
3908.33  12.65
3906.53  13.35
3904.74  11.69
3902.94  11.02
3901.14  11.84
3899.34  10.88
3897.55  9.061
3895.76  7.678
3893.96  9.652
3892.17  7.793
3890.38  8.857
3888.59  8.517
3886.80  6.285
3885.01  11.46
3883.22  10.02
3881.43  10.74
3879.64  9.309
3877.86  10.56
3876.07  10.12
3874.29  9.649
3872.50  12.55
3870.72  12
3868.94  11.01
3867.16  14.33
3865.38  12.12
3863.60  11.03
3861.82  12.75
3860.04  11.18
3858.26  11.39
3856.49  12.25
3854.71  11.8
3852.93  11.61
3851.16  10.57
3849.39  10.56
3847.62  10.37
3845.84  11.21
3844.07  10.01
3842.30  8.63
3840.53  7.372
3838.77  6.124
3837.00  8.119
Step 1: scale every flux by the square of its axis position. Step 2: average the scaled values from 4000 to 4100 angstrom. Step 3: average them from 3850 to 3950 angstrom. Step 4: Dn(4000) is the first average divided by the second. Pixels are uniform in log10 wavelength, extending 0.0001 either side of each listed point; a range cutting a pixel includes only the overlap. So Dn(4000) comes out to 1.3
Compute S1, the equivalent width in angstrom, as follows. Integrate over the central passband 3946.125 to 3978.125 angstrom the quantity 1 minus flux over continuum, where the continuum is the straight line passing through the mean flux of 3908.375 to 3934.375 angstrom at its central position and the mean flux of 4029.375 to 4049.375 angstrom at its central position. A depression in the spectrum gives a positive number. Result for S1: 4.9 angstrom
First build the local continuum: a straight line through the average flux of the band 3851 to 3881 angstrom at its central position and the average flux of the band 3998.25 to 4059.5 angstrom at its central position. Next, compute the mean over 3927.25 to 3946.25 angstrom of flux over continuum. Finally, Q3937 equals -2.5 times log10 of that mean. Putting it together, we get 0.23 mag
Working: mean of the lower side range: 11.4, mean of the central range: 9.91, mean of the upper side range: 13.2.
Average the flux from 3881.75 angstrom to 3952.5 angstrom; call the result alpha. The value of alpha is 10.6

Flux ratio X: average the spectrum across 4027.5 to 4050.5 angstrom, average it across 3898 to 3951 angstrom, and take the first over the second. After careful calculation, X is 1.19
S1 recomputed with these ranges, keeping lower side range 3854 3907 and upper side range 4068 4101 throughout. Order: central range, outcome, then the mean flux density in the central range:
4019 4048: -4.2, 13.6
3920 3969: 3.9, 10.3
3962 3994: 4.6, 9.77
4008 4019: -1.3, 13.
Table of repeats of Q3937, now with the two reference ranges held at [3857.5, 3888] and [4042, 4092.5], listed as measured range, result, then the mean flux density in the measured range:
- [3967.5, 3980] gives 0.390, 8.35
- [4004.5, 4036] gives -0.079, 13.4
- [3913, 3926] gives 0.022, 11.2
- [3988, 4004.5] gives -0.067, 13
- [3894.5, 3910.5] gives 0.011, 11.1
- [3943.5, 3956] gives -0.073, 12.5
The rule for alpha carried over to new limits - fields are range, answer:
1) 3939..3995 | 10.7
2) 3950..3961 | 11.4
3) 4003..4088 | 13.2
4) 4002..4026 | 13.5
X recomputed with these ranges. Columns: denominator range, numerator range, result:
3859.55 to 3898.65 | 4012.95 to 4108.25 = 1.24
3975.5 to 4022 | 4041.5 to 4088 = 1.03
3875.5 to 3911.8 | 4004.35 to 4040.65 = 1.31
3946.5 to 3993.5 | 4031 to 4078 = 1.27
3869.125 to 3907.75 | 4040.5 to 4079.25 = 1.28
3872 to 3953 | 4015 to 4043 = 1.31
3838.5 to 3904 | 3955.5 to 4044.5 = 1.14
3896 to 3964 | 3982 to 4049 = 1.21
